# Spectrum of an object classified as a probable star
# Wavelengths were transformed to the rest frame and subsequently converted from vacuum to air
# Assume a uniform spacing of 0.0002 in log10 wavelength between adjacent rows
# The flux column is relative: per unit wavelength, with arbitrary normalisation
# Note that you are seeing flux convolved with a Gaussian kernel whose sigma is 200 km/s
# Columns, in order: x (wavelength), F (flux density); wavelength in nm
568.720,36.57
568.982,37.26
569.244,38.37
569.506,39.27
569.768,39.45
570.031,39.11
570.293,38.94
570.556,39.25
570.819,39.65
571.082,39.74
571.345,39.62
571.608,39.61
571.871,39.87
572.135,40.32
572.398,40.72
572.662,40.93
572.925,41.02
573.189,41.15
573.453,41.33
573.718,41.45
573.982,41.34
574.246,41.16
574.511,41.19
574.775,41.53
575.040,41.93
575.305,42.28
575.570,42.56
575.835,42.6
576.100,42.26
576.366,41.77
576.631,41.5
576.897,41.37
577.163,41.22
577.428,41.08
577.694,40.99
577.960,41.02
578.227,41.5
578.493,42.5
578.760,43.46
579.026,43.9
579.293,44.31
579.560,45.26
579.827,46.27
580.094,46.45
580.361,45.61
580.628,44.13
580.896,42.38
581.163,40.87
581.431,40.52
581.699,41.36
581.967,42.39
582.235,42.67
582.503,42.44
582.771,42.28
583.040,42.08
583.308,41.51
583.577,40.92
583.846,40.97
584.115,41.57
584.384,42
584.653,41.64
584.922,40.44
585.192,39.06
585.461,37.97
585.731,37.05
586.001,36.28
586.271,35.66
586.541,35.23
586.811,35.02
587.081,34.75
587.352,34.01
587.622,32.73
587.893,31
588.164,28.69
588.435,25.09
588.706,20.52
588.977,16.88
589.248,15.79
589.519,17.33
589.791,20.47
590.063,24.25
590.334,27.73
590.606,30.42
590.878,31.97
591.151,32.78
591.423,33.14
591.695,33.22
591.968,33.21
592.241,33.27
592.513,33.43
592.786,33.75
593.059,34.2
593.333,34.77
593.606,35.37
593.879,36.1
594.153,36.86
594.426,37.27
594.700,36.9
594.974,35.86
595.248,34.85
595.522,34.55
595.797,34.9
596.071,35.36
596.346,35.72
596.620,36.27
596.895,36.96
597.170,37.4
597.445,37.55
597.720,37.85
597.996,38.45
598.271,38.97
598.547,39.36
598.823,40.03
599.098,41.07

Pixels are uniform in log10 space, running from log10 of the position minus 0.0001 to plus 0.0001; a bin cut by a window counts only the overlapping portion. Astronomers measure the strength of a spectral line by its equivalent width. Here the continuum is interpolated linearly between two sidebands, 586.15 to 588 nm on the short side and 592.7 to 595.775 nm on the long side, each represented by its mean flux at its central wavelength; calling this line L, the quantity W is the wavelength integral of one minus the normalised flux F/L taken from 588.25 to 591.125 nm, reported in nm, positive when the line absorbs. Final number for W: 0.92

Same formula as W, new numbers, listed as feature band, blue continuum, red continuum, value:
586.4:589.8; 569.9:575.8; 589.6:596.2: 0.77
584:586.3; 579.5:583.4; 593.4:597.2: 0.11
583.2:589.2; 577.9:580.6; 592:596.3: 0.82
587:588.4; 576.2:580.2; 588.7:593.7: 0.04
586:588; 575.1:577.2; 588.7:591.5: -0.40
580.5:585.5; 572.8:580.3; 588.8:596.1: -0.49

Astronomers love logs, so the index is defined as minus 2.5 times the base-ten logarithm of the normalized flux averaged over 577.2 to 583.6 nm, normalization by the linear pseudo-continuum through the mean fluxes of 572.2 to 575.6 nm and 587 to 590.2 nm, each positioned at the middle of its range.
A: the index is -0.25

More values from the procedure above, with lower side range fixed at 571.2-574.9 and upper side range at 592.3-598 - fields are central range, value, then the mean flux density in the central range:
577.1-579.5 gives -0.07 mag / 42.3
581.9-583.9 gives -0.09 mag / 41.9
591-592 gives 0.11 mag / 33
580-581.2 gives -0.13 mag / 44.1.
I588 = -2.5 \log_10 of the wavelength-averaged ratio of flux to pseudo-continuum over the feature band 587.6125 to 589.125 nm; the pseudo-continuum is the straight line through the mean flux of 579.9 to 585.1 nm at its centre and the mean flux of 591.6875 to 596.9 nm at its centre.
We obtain 0.47 mag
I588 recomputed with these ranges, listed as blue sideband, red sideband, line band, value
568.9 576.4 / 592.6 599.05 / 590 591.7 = 0.22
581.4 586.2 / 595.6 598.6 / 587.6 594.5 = 0.29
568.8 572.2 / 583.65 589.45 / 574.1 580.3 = -0.16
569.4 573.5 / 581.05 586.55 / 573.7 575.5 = -0.04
